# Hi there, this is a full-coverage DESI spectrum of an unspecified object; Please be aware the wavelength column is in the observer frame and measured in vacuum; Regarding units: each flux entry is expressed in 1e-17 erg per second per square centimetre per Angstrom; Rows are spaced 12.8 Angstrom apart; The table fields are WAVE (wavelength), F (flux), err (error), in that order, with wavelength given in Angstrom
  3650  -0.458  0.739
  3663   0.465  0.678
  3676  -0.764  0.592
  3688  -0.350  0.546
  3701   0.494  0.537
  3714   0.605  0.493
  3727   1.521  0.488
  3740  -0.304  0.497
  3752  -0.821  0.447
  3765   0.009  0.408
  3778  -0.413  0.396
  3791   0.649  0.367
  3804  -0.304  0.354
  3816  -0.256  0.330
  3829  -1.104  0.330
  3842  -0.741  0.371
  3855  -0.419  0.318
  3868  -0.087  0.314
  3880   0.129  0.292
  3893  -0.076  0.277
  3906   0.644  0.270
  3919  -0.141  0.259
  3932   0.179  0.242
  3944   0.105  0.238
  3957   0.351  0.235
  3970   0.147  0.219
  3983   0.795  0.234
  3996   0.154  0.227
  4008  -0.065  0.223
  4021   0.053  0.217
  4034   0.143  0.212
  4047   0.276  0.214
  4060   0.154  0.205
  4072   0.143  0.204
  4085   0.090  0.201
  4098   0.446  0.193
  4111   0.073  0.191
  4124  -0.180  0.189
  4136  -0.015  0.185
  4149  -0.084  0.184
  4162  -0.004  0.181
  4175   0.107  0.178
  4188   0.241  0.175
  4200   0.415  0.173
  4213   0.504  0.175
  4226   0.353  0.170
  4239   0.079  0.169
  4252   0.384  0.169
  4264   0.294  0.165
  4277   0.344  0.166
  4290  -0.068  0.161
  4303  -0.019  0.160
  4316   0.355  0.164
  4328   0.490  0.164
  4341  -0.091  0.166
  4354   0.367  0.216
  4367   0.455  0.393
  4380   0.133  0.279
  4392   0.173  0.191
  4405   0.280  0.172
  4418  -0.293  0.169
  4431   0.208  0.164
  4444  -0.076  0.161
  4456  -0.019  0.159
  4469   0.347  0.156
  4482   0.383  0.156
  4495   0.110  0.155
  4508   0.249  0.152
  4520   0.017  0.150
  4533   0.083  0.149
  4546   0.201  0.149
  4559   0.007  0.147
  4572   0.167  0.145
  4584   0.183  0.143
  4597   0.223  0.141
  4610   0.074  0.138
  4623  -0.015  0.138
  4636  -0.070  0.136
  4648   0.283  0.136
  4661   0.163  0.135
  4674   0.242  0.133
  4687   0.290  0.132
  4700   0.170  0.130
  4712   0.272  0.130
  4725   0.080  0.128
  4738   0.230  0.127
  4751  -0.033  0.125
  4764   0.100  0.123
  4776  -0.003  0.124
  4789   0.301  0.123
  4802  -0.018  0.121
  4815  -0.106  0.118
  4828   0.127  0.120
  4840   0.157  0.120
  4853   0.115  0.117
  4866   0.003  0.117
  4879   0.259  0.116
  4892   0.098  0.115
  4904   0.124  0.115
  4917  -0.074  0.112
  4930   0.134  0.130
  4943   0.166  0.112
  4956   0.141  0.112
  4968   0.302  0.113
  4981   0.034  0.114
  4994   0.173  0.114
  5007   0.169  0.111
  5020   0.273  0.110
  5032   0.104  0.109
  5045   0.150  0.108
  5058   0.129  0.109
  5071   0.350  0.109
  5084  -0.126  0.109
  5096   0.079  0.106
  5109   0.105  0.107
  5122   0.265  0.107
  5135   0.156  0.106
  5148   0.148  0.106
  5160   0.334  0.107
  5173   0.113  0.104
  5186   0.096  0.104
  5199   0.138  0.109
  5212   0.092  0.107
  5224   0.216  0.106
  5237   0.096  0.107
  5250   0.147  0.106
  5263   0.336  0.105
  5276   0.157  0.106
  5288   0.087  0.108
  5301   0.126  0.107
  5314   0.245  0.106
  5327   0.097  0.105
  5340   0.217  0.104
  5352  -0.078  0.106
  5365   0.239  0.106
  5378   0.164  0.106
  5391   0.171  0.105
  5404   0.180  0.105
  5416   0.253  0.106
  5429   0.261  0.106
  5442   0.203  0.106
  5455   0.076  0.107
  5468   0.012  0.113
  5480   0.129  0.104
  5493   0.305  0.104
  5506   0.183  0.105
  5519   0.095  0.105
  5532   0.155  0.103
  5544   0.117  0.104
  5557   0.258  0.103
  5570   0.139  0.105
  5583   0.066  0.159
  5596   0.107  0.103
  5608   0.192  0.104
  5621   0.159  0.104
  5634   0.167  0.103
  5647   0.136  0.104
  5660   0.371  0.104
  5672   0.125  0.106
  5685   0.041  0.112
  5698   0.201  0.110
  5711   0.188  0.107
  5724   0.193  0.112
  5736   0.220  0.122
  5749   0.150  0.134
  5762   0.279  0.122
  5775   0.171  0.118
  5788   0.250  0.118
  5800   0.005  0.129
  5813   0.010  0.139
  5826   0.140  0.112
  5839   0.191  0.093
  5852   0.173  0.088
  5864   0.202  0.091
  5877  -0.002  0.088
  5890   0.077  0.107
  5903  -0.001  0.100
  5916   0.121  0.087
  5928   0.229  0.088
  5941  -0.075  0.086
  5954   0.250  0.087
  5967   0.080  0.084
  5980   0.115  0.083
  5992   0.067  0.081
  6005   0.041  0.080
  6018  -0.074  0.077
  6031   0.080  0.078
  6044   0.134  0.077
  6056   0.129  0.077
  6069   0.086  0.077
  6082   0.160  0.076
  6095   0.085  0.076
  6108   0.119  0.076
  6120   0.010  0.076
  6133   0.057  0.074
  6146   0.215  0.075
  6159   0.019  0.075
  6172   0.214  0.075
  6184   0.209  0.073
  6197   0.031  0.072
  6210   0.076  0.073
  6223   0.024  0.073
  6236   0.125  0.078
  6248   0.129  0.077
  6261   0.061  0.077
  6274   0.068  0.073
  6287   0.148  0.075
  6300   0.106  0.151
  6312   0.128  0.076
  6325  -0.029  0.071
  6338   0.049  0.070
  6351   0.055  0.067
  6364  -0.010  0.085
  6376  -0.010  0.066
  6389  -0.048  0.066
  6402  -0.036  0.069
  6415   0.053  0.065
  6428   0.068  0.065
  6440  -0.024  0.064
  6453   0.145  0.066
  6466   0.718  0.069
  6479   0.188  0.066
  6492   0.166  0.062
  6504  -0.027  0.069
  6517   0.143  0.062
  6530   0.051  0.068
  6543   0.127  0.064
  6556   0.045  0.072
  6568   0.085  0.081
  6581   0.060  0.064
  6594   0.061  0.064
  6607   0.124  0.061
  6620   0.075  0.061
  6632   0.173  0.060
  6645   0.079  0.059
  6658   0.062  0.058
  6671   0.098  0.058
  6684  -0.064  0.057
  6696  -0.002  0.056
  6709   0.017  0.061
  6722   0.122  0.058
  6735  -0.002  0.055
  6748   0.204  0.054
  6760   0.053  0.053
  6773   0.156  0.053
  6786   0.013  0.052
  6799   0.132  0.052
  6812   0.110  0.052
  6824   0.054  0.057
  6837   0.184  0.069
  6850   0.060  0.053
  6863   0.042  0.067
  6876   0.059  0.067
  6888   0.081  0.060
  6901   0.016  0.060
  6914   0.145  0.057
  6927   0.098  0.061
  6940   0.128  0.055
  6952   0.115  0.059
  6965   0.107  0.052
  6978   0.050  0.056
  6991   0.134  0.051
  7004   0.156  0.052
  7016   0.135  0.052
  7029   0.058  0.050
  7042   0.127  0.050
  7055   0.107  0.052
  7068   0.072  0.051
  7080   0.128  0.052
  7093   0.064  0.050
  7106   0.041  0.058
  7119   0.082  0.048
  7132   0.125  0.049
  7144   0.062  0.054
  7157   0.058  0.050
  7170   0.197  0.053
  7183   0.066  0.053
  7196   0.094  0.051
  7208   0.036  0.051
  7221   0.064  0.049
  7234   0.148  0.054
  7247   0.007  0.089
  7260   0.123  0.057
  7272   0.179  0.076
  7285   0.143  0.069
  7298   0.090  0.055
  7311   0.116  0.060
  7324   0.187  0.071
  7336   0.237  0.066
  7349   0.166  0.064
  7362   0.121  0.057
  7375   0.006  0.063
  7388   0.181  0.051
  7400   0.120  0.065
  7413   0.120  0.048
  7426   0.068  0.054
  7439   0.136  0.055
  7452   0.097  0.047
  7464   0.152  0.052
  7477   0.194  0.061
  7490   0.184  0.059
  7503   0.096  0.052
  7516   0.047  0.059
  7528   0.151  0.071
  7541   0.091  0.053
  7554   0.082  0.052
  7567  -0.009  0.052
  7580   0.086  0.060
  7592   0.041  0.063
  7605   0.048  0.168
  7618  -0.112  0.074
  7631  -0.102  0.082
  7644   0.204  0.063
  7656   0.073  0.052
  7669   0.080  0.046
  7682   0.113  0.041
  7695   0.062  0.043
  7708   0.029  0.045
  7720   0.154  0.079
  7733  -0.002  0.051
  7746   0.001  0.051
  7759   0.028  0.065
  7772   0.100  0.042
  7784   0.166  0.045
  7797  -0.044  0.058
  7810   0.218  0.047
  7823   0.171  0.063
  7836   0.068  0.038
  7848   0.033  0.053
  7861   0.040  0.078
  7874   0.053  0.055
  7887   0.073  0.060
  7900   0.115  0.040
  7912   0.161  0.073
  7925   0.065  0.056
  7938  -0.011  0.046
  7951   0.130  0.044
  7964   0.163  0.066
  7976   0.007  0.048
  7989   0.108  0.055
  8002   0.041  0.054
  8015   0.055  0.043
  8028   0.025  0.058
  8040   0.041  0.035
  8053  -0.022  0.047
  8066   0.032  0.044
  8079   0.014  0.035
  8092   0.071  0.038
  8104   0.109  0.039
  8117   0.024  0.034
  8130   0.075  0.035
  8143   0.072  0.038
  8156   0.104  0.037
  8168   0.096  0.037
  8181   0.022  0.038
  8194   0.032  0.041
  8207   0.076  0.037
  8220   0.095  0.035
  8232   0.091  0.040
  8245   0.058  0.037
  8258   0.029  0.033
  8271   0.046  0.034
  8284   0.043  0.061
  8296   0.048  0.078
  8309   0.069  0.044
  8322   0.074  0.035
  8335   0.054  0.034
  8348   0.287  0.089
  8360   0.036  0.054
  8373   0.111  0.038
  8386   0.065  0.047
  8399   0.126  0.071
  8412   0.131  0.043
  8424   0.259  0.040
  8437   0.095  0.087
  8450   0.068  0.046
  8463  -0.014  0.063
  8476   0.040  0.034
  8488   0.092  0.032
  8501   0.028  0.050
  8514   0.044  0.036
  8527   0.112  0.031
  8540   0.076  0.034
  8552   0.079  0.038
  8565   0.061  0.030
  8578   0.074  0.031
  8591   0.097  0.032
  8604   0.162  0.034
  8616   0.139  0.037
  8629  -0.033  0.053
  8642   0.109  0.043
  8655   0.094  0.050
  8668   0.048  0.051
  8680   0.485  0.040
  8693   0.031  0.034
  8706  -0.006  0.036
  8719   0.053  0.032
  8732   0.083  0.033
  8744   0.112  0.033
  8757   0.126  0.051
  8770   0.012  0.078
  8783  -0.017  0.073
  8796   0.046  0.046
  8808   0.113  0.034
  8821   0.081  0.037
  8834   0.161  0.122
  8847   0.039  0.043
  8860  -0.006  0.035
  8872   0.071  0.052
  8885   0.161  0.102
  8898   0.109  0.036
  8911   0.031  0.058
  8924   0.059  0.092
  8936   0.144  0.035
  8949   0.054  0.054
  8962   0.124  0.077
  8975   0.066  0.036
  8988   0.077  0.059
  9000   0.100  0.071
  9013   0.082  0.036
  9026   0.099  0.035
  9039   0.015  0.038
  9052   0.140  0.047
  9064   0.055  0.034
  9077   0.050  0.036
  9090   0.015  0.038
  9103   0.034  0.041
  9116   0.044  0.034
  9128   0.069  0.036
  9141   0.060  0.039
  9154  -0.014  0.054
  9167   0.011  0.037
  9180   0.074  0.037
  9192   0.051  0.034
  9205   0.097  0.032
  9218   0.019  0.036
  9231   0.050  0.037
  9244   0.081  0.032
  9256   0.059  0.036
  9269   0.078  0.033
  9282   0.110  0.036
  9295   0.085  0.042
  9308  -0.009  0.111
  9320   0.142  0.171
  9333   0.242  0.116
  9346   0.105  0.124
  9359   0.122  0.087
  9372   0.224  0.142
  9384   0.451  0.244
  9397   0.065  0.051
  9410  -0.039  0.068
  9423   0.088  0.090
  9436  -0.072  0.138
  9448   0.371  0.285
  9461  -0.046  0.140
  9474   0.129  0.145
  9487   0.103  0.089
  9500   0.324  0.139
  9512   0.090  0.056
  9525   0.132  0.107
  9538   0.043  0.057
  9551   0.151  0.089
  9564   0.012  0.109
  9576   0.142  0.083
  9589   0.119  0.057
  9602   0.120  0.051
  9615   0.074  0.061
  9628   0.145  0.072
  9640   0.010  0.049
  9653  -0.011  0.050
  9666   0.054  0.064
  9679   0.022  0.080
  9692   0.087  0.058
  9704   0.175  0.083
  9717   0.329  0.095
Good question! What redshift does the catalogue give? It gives 0.733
